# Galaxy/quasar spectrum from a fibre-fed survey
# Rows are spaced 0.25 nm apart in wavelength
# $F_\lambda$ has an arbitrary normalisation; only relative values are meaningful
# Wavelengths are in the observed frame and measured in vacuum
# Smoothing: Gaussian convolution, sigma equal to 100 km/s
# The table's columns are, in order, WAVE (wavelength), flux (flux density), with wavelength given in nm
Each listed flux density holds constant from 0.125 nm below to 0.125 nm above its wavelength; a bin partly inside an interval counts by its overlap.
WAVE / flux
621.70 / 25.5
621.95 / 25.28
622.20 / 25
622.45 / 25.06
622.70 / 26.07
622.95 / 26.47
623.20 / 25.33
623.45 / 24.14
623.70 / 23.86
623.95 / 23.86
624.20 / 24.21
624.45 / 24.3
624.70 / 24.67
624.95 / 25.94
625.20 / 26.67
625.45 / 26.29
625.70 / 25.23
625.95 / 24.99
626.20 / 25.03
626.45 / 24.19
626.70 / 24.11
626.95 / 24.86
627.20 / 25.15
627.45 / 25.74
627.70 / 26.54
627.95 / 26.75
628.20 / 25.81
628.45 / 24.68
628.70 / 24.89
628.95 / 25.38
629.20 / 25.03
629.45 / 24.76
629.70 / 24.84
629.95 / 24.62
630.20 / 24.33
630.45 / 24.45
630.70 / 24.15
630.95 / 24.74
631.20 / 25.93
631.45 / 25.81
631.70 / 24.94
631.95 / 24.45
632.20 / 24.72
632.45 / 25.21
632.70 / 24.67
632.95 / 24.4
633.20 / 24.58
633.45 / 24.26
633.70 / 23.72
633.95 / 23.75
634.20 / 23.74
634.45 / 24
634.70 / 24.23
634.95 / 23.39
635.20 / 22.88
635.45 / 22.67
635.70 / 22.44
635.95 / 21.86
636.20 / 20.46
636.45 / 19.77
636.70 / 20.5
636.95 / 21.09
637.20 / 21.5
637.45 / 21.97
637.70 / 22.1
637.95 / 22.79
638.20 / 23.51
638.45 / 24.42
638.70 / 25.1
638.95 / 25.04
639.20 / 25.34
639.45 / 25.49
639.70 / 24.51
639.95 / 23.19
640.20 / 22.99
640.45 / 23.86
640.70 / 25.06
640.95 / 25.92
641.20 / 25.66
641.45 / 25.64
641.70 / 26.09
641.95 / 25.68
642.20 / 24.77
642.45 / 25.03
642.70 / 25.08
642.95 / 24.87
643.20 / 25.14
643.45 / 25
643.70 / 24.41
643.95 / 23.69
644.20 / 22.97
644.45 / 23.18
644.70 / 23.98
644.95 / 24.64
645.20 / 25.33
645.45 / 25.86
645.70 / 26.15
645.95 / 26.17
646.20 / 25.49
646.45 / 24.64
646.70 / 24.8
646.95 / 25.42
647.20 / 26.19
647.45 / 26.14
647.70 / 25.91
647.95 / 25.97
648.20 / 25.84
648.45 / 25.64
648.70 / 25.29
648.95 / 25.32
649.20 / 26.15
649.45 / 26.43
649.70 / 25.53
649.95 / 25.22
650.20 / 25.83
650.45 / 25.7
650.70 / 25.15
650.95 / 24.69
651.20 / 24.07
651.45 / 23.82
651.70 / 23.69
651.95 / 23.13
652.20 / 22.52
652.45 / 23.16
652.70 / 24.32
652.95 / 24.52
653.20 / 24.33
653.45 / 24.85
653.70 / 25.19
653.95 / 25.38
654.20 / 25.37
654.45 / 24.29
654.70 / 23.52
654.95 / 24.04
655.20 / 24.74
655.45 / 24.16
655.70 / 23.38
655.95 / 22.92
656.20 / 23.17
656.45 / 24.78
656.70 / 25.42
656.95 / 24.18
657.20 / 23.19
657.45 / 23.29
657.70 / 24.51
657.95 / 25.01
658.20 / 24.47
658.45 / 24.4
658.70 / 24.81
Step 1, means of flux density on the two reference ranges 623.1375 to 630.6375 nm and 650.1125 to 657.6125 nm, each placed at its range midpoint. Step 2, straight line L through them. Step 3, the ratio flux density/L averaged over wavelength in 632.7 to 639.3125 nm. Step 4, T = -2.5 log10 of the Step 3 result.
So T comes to 0.08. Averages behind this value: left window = 25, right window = 24.2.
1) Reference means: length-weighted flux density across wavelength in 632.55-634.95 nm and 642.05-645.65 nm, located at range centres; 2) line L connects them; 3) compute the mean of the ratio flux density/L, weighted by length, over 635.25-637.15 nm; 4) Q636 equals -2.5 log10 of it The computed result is 0.14 mag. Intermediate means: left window 24.1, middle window 21.3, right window 24.6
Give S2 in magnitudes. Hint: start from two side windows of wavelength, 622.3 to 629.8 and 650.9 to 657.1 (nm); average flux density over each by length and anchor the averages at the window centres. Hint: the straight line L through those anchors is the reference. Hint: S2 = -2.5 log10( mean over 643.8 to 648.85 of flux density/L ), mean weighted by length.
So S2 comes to -0.03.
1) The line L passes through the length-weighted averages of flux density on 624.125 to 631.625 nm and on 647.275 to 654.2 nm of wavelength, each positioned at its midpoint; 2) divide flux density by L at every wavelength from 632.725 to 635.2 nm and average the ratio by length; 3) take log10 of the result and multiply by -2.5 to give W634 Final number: 0.05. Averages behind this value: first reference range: 25.1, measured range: 24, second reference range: 25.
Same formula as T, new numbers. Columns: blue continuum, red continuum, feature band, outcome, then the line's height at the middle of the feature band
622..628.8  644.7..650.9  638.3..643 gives 0.02 mag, 25.4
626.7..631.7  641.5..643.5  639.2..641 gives 0.03 mag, 25.2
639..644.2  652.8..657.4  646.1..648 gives -0.04 mag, 24.6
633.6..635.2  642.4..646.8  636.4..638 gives 0.13 mag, 24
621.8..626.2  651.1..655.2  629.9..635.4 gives 0.02 mag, 24.8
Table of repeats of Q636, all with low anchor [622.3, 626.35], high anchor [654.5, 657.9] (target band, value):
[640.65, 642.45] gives -0.04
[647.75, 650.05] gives -0.06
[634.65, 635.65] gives 0.07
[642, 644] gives -0.02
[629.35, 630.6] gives 0.01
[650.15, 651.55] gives -0.03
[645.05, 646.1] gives -0.06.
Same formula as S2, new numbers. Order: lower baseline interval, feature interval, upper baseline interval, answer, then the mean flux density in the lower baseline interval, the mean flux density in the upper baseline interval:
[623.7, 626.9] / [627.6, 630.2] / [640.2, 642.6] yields -0.01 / 24.9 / 25.2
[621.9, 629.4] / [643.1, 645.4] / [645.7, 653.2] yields 0.03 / 25.2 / 25.1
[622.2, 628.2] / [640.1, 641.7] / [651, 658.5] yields -0.02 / 25.2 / 24.1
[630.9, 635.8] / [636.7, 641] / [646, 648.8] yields 0.05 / 24.2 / 25.6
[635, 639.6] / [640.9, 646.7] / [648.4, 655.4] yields -0.06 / 22.7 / 24.7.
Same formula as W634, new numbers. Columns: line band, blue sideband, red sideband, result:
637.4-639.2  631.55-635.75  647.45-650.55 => 0.04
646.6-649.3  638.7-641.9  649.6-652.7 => -0.05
